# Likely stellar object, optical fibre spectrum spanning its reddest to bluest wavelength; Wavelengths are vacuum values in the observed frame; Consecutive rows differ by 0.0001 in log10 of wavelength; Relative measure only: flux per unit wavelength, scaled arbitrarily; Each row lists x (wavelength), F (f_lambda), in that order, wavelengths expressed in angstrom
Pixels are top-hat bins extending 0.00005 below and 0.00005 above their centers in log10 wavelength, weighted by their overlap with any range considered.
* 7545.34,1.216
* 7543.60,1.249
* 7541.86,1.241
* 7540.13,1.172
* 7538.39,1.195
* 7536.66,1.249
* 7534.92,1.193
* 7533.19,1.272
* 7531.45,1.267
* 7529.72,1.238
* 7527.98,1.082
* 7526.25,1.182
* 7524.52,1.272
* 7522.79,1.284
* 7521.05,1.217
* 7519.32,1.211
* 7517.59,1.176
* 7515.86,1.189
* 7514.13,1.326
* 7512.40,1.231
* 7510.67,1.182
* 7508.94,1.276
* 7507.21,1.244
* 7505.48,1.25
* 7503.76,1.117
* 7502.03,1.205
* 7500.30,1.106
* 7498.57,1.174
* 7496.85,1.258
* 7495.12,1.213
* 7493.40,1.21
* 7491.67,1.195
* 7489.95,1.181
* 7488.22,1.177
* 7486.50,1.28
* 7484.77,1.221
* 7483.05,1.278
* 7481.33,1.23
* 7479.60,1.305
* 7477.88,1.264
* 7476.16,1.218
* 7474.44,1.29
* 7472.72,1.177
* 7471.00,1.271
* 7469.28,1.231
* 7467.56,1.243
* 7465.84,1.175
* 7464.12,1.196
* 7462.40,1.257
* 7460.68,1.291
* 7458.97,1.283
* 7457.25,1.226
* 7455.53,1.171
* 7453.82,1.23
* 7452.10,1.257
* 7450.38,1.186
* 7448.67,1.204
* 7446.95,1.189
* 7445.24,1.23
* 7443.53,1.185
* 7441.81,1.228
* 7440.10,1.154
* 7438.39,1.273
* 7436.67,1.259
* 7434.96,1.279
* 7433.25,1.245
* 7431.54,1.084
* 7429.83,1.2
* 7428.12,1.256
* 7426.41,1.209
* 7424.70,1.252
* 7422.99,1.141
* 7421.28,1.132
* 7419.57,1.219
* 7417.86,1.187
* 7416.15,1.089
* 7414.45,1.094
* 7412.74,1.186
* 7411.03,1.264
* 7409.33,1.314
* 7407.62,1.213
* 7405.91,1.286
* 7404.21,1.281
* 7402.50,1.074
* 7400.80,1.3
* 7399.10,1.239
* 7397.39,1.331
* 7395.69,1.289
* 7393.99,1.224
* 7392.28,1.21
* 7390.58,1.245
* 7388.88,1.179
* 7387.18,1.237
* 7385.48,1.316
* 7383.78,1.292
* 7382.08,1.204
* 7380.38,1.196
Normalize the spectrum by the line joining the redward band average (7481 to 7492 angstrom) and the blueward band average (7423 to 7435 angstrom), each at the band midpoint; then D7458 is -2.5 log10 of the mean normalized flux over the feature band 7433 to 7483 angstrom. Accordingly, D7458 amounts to -0.015 mag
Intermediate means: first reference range 1.21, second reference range 1.22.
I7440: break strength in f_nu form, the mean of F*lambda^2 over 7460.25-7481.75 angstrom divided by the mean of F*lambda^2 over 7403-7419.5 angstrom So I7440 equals 1.0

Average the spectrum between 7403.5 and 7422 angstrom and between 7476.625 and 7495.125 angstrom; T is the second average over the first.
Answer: 1.0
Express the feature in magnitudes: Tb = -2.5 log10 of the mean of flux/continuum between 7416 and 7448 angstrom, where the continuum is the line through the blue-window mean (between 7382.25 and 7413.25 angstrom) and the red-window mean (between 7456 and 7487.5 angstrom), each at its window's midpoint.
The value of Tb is 0.04 mag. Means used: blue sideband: 1.25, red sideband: 1.25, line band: 1.2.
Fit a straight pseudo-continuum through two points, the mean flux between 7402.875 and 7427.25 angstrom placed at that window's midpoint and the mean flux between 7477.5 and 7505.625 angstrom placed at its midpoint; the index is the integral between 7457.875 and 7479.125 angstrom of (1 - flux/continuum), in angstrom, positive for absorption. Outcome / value -0.6 angstrom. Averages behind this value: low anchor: 1.2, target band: 1.24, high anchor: 1.21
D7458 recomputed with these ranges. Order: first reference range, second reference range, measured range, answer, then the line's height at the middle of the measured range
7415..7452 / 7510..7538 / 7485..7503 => 0.014 mag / 1.22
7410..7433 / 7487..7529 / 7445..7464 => -0.033 mag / 1.19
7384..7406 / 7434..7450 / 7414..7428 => 0.055 mag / 1.23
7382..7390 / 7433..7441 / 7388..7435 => 0.028 mag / 1.25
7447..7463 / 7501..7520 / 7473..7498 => -0.010 mag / 1.22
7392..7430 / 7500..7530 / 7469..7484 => -0.034 mag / 1.21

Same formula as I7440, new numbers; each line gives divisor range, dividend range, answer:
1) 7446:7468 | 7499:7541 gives 1.01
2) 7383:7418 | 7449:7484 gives 1.02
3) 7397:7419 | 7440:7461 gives 1.01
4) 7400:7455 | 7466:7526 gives 1.03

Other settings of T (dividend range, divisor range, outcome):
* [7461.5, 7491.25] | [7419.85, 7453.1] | 1.02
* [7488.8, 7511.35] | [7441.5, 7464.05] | 0.98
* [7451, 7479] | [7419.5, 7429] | 1.03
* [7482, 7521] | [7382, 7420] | 0.99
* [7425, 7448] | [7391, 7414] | 0.98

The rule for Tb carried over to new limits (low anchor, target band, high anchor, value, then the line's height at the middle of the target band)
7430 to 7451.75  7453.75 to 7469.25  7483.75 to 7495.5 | -0.02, 1.21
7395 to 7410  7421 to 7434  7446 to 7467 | 0.04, 1.24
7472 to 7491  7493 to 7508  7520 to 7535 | 0.03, 1.23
